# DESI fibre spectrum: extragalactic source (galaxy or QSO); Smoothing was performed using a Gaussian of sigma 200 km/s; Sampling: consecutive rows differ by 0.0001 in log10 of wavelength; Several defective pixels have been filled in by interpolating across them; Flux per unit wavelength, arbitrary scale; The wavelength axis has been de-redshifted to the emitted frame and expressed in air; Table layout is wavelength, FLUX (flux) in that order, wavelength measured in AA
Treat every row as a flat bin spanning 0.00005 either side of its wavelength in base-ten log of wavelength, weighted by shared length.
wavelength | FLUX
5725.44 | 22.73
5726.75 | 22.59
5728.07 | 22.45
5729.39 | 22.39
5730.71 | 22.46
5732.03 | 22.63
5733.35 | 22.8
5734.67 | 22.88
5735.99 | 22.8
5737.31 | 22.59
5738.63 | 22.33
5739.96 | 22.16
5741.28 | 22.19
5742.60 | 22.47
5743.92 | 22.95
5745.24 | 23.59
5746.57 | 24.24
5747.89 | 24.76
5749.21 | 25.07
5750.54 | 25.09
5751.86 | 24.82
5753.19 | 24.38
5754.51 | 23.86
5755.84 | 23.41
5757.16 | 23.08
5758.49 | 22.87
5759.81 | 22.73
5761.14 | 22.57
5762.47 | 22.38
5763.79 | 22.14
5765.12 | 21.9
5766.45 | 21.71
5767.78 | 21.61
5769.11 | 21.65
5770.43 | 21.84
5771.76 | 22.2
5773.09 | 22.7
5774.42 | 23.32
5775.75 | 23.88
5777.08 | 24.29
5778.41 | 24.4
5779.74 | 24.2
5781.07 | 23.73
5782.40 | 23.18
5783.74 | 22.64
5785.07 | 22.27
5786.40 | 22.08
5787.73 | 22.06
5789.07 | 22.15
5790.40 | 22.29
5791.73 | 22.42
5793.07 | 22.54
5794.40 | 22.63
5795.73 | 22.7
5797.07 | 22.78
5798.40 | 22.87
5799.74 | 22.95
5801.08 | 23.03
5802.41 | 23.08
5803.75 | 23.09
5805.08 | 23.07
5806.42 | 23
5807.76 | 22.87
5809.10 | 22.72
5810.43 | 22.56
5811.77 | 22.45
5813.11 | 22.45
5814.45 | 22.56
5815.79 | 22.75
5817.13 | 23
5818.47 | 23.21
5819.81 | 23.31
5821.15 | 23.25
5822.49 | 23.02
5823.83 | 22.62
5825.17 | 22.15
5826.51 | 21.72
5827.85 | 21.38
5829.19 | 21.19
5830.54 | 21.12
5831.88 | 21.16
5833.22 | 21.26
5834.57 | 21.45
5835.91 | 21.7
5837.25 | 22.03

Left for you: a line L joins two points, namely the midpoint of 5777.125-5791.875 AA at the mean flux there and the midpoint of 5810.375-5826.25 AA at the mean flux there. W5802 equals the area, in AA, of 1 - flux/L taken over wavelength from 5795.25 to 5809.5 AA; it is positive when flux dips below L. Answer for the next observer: -0.1 AA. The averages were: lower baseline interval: 22.9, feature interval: 22.9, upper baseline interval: 22.8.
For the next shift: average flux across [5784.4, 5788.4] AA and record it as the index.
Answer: 22.2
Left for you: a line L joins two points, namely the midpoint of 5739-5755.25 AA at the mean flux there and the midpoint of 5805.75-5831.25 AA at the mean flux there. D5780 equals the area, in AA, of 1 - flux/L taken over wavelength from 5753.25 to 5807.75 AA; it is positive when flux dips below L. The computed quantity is 0.8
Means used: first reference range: 23.8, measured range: 22.8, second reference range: 22.5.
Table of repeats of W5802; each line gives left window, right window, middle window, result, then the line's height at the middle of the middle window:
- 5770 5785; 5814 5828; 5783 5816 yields 0.5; 23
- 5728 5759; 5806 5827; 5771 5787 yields -0.2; 23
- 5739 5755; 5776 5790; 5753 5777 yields 0.8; 23.4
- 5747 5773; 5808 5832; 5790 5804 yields -0.1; 22.7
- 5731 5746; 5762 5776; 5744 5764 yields -1.1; 22.5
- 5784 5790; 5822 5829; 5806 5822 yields -0.5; 22.1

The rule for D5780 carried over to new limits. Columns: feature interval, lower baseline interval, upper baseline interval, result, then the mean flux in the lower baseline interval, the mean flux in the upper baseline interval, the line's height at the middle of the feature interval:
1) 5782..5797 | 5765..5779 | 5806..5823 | 0.2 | 22.7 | 22.8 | 22.8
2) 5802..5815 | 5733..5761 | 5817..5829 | 0.0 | 23.4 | 22.6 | 22.7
